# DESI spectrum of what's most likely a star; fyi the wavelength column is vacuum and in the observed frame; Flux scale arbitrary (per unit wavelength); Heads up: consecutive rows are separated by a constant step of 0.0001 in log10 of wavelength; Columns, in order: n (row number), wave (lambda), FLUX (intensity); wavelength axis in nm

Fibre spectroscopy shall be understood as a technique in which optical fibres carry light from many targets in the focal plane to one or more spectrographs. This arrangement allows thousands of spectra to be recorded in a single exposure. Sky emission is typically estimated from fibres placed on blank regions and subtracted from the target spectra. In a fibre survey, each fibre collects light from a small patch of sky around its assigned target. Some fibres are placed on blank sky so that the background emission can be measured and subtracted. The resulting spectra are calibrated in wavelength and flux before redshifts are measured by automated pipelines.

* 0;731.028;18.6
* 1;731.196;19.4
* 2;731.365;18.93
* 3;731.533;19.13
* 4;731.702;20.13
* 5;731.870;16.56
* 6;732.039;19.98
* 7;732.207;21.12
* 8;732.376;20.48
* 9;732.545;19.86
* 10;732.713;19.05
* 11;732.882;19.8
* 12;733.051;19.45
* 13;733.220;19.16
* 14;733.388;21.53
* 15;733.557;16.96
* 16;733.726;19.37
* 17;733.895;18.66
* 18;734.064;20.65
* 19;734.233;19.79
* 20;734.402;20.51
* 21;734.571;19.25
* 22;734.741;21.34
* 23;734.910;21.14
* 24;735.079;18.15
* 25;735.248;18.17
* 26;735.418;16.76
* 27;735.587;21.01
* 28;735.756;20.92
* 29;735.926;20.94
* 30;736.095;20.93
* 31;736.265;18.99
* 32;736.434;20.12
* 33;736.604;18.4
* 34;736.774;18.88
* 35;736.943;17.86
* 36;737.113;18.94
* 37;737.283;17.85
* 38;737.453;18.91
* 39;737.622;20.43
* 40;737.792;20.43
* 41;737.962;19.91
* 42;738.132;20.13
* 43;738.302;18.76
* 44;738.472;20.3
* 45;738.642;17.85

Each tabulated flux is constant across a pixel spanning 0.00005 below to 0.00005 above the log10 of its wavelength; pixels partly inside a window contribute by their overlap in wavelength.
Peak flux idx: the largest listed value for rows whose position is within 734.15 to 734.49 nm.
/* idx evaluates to 20.51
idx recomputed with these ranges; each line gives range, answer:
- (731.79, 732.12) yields 19.98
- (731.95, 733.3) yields 21.12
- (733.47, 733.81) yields 19.37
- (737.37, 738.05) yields 20.43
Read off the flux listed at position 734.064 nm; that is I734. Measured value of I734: 20.65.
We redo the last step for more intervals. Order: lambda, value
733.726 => 19.37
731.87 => 16.56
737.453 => 18.91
